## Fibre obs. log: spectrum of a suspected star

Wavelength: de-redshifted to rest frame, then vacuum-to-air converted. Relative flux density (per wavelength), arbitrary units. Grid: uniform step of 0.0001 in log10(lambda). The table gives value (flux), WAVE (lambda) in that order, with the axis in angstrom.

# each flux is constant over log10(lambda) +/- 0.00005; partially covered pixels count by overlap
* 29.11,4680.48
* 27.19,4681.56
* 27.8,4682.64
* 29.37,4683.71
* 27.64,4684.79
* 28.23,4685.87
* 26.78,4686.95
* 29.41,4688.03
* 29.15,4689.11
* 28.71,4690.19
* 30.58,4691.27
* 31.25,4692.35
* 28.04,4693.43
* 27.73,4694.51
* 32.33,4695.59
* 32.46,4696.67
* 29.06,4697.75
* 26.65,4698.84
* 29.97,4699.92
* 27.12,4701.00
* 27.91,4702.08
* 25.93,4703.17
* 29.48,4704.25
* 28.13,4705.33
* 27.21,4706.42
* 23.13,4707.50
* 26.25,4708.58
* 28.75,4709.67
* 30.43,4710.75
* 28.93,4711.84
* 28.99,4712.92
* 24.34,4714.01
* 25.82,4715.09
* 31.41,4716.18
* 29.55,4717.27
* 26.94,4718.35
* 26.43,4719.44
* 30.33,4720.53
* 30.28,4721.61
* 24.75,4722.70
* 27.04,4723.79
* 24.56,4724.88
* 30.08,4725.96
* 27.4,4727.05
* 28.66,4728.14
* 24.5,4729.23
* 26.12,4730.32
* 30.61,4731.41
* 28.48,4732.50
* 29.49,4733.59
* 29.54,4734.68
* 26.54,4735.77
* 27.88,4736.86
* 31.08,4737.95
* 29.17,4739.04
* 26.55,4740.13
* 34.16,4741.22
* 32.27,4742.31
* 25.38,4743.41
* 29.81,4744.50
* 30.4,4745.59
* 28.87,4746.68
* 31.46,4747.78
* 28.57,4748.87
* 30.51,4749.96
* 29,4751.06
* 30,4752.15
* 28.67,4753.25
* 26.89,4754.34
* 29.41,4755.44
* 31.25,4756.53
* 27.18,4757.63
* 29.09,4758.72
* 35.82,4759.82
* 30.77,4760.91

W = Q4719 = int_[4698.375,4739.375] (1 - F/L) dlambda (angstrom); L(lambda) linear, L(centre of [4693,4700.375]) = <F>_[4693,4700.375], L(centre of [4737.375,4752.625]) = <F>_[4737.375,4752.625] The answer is 2.4 angstrom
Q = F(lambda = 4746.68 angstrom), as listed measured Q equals 28.87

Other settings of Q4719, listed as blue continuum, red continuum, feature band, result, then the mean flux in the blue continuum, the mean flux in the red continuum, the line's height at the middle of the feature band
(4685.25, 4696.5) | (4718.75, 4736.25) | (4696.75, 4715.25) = 0.6 angstrom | 29.3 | 27.8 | 28.7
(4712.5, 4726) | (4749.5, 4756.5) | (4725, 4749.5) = -0.3 angstrom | 27.6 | 29.2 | 28.5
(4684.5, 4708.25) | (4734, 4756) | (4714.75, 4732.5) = 0.7 angstrom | 28.5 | 29.3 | 29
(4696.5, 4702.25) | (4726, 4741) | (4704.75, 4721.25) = 0.4 angstrom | 28.7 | 28.3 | 28.6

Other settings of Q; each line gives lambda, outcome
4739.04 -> 29.17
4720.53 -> 30.33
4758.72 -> 29.09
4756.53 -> 31.25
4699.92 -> 29.97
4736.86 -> 27.88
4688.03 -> 29.41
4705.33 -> 28.13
